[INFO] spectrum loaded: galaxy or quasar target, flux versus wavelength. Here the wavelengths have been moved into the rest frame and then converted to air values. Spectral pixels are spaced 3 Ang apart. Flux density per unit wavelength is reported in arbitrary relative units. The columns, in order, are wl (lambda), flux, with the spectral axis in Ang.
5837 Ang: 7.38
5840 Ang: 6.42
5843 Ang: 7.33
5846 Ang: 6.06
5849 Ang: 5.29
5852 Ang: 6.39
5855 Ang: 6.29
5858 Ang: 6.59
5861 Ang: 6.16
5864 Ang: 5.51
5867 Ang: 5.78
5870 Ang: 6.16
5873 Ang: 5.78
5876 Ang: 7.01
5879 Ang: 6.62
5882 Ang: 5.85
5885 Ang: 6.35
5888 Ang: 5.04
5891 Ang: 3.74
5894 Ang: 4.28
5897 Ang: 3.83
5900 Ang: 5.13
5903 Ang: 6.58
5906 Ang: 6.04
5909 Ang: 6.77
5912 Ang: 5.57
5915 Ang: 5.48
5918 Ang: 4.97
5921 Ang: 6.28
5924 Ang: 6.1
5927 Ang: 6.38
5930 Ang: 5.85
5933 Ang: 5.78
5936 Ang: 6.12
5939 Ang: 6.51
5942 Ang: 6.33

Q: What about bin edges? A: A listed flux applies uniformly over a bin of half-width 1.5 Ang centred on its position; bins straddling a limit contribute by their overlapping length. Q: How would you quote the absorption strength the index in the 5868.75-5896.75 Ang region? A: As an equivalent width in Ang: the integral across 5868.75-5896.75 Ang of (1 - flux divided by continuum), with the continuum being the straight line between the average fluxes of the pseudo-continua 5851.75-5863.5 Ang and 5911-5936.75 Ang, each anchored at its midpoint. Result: 2.55 Ang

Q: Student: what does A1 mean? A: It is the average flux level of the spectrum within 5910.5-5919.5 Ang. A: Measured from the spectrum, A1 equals 5.34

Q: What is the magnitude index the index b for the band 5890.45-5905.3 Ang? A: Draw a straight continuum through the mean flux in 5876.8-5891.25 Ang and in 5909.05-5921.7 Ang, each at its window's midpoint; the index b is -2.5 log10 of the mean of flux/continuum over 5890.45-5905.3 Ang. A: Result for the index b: 0.18 mag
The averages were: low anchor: 5.75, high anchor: 5.67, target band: 4.85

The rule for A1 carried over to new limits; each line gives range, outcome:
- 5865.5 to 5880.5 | 6.27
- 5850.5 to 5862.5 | 6.36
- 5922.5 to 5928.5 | 6.24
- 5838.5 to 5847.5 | 6.6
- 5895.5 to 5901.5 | 4.48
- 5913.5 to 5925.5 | 5.71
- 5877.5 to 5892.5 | 5.52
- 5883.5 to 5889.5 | 5.7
